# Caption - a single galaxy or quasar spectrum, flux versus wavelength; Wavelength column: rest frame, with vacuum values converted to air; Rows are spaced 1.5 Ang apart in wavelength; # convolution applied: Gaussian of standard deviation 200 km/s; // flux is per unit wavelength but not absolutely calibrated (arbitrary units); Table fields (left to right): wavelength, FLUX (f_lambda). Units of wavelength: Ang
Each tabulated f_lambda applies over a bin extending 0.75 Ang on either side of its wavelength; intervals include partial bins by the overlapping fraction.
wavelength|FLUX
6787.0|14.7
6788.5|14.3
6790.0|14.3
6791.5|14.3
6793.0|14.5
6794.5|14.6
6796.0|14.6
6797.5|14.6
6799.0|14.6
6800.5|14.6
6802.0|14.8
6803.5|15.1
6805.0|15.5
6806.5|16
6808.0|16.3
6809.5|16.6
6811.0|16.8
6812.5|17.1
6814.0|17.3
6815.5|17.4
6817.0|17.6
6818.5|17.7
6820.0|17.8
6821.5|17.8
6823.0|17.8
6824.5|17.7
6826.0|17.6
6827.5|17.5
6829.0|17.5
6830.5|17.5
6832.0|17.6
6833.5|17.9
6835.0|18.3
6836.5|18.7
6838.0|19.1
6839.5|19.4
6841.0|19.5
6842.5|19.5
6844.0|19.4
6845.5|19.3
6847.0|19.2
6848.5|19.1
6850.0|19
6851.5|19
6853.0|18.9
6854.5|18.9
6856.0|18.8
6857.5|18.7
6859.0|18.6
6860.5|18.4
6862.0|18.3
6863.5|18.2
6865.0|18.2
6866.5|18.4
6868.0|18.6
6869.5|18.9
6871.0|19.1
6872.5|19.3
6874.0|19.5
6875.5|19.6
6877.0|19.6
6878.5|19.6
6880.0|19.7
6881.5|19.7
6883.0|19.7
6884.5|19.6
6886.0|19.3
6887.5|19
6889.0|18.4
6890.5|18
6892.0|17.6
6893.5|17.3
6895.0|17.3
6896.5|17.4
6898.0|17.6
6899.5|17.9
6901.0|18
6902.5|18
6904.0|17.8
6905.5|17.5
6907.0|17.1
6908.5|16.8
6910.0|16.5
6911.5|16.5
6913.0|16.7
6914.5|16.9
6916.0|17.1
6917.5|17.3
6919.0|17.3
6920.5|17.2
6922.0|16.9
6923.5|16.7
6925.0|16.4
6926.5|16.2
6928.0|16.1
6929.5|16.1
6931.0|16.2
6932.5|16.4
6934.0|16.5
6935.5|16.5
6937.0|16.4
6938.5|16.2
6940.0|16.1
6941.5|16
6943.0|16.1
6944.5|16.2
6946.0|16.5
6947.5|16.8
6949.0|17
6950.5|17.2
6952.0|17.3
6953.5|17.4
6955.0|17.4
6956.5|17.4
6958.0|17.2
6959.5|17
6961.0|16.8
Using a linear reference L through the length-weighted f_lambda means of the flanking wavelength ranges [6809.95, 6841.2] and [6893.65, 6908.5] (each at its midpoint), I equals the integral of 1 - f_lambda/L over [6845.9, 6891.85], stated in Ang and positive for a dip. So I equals -3.3 Ang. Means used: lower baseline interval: 17.8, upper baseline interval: 17.6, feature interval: 19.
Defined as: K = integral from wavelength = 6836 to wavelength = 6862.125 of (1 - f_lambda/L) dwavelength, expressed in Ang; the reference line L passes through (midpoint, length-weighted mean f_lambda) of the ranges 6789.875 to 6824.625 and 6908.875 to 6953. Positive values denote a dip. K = -4.4 Ang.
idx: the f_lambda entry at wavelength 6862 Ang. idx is 18.3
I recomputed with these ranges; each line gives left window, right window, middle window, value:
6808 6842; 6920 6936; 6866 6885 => -2.4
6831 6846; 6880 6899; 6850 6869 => 0.1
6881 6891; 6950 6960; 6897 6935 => 2.8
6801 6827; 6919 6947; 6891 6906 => -1.0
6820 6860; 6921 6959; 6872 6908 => -1.9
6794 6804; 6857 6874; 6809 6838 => -2.7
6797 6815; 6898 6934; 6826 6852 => -4.0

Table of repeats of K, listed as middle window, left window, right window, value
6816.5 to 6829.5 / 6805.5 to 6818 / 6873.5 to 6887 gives -0.26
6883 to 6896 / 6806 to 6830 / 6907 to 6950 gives -1.20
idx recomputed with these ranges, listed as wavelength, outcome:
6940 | 16.1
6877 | 19.6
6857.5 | 18.7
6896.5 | 17.4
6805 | 15.5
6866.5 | 18.4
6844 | 19.4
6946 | 16.5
